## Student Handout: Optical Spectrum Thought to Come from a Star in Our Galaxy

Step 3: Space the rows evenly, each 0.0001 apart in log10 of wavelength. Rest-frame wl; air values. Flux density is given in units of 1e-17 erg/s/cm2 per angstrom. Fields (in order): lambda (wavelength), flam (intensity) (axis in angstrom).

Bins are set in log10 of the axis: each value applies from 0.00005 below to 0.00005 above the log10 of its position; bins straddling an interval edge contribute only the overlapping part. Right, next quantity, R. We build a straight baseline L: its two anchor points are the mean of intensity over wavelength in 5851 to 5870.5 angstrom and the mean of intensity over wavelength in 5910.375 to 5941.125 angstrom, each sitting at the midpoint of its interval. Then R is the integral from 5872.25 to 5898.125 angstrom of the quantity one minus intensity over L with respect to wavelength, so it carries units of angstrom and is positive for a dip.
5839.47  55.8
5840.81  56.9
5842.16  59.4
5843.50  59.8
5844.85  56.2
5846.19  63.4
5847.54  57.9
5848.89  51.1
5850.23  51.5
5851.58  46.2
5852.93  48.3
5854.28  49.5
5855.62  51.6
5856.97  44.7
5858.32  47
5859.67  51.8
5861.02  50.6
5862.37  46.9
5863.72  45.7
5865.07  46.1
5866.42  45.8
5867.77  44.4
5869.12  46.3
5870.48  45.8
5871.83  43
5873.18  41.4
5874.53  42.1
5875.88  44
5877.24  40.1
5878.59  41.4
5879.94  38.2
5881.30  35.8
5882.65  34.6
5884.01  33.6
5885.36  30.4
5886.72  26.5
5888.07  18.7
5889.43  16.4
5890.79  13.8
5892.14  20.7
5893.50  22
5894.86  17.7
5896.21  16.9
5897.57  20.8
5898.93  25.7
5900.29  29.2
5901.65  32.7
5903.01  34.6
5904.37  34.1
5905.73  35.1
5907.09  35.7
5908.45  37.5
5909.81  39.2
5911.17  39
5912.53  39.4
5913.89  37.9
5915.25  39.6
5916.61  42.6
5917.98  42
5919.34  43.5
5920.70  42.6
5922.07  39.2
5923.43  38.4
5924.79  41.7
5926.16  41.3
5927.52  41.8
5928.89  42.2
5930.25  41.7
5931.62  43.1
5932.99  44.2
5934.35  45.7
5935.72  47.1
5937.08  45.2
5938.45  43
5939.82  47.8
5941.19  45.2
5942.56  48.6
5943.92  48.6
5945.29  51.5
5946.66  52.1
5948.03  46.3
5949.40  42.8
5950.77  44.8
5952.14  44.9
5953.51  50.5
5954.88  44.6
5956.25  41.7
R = 9.2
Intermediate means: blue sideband 47.4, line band 29.4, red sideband 42.3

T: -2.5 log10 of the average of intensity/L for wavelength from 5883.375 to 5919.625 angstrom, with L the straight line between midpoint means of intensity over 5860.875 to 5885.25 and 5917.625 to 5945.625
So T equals 0.38 mag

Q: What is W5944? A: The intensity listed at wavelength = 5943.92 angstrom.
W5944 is 48.6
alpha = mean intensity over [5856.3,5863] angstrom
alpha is 48.2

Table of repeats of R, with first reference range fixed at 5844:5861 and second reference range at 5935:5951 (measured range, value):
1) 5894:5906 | 5.4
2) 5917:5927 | 1.4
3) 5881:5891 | 4.7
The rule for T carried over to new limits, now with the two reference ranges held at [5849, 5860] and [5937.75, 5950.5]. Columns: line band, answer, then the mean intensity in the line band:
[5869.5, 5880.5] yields 0.15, 42.2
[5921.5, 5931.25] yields 0.16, 41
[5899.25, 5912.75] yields 0.33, 35.3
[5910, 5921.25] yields 0.17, 40.8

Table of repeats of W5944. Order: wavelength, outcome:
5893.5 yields 22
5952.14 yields 44.9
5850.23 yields 51.5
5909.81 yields 39.2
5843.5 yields 59.8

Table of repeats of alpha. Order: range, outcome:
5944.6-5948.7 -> 49.9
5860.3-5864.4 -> 47.8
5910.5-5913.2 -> 39.2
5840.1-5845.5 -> 58.1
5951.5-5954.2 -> 47.8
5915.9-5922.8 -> 41.9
